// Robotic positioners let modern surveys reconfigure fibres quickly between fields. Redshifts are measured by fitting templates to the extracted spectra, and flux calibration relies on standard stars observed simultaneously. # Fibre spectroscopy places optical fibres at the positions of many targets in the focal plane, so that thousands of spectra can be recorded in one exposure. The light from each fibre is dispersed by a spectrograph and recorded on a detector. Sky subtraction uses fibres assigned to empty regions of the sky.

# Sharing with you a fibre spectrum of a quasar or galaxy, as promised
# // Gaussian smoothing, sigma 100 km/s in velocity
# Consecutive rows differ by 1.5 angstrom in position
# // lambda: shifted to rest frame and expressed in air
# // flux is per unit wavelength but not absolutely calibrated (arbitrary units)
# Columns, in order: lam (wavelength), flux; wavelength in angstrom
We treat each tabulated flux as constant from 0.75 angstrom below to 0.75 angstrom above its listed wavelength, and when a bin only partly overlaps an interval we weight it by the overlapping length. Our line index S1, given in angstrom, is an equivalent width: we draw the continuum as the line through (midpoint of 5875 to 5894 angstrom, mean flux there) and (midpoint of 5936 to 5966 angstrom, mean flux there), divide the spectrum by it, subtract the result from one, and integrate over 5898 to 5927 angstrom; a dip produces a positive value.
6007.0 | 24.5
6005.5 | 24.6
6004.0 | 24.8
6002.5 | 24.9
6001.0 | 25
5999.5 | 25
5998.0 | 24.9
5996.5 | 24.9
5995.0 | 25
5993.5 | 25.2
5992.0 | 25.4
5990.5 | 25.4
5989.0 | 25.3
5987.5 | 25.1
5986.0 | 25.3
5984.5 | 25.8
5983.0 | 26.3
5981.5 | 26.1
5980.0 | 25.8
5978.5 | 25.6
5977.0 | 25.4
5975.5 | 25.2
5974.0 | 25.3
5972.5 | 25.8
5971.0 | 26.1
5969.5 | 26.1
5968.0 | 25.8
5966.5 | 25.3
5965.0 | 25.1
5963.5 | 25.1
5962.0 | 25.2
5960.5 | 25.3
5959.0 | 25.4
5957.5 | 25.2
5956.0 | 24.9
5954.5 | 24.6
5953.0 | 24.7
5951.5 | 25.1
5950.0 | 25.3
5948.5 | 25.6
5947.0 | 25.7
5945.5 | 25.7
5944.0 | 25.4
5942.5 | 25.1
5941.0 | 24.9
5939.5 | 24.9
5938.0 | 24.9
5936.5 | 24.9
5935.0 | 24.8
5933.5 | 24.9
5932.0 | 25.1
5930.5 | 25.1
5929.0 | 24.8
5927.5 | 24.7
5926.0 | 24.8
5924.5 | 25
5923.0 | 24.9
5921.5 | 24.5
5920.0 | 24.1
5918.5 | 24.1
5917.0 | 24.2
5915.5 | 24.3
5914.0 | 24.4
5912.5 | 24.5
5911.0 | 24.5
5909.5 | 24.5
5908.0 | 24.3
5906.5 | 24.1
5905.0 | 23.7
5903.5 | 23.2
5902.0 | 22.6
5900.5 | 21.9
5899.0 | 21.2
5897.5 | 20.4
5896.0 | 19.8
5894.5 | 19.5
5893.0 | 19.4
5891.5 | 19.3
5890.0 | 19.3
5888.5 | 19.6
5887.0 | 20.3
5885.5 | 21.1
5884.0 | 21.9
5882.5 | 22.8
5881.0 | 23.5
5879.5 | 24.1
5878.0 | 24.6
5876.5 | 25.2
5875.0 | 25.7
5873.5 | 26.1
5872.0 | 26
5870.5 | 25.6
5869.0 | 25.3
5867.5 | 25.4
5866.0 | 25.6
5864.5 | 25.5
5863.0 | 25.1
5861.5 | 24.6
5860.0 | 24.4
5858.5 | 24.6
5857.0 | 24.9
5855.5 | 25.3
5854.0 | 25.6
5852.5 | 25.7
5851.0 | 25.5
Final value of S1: -0.8 angstrom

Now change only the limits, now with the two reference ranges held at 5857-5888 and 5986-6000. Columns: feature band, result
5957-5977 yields -0.39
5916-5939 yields -0.01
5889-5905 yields 2.43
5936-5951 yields -0.26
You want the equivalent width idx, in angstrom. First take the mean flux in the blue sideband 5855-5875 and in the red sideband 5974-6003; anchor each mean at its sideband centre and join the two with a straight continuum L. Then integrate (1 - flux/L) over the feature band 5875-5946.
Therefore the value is 5.2 angstrom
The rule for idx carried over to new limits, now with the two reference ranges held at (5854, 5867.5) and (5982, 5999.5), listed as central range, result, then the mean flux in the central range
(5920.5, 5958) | 0.3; 25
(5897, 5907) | 1.1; 22.5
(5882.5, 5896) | 2.6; 20.2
